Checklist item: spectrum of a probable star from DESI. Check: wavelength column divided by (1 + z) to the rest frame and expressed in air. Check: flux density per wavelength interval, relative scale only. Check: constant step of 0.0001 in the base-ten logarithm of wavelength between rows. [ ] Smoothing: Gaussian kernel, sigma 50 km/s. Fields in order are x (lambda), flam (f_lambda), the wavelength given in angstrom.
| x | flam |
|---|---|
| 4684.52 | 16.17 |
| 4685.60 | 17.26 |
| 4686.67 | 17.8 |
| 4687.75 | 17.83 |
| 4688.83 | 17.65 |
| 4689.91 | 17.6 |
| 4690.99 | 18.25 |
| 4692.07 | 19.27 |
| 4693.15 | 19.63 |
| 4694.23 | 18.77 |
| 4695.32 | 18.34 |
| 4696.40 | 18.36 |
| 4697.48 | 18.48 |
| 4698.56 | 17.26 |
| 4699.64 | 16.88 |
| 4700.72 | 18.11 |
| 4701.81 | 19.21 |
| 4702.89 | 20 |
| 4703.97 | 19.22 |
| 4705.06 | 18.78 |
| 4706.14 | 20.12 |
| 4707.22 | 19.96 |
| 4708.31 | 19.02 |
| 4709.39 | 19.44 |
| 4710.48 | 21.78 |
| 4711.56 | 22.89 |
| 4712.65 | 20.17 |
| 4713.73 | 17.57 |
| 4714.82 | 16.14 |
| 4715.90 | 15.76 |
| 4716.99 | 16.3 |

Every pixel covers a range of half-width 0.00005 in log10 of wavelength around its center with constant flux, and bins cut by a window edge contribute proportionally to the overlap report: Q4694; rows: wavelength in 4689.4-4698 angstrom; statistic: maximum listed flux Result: 19.63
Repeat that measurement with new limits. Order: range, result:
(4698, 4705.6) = 20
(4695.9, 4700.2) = 18.48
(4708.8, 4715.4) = 22.89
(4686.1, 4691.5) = 18.25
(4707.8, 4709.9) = 19.44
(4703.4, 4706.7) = 20.12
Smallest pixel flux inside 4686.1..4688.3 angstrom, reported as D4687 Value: 17.8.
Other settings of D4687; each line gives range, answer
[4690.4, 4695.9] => 18.25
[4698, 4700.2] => 16.88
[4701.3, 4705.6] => 18.78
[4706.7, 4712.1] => 19.02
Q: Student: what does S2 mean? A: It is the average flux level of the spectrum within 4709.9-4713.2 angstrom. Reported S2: 21.6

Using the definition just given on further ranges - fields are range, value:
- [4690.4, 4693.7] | 19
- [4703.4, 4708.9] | 19.4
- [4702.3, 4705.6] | 19.3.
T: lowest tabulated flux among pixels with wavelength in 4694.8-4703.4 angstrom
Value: 16.88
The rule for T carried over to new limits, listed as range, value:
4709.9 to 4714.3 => 17.57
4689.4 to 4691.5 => 17.6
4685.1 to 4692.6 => 17.26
